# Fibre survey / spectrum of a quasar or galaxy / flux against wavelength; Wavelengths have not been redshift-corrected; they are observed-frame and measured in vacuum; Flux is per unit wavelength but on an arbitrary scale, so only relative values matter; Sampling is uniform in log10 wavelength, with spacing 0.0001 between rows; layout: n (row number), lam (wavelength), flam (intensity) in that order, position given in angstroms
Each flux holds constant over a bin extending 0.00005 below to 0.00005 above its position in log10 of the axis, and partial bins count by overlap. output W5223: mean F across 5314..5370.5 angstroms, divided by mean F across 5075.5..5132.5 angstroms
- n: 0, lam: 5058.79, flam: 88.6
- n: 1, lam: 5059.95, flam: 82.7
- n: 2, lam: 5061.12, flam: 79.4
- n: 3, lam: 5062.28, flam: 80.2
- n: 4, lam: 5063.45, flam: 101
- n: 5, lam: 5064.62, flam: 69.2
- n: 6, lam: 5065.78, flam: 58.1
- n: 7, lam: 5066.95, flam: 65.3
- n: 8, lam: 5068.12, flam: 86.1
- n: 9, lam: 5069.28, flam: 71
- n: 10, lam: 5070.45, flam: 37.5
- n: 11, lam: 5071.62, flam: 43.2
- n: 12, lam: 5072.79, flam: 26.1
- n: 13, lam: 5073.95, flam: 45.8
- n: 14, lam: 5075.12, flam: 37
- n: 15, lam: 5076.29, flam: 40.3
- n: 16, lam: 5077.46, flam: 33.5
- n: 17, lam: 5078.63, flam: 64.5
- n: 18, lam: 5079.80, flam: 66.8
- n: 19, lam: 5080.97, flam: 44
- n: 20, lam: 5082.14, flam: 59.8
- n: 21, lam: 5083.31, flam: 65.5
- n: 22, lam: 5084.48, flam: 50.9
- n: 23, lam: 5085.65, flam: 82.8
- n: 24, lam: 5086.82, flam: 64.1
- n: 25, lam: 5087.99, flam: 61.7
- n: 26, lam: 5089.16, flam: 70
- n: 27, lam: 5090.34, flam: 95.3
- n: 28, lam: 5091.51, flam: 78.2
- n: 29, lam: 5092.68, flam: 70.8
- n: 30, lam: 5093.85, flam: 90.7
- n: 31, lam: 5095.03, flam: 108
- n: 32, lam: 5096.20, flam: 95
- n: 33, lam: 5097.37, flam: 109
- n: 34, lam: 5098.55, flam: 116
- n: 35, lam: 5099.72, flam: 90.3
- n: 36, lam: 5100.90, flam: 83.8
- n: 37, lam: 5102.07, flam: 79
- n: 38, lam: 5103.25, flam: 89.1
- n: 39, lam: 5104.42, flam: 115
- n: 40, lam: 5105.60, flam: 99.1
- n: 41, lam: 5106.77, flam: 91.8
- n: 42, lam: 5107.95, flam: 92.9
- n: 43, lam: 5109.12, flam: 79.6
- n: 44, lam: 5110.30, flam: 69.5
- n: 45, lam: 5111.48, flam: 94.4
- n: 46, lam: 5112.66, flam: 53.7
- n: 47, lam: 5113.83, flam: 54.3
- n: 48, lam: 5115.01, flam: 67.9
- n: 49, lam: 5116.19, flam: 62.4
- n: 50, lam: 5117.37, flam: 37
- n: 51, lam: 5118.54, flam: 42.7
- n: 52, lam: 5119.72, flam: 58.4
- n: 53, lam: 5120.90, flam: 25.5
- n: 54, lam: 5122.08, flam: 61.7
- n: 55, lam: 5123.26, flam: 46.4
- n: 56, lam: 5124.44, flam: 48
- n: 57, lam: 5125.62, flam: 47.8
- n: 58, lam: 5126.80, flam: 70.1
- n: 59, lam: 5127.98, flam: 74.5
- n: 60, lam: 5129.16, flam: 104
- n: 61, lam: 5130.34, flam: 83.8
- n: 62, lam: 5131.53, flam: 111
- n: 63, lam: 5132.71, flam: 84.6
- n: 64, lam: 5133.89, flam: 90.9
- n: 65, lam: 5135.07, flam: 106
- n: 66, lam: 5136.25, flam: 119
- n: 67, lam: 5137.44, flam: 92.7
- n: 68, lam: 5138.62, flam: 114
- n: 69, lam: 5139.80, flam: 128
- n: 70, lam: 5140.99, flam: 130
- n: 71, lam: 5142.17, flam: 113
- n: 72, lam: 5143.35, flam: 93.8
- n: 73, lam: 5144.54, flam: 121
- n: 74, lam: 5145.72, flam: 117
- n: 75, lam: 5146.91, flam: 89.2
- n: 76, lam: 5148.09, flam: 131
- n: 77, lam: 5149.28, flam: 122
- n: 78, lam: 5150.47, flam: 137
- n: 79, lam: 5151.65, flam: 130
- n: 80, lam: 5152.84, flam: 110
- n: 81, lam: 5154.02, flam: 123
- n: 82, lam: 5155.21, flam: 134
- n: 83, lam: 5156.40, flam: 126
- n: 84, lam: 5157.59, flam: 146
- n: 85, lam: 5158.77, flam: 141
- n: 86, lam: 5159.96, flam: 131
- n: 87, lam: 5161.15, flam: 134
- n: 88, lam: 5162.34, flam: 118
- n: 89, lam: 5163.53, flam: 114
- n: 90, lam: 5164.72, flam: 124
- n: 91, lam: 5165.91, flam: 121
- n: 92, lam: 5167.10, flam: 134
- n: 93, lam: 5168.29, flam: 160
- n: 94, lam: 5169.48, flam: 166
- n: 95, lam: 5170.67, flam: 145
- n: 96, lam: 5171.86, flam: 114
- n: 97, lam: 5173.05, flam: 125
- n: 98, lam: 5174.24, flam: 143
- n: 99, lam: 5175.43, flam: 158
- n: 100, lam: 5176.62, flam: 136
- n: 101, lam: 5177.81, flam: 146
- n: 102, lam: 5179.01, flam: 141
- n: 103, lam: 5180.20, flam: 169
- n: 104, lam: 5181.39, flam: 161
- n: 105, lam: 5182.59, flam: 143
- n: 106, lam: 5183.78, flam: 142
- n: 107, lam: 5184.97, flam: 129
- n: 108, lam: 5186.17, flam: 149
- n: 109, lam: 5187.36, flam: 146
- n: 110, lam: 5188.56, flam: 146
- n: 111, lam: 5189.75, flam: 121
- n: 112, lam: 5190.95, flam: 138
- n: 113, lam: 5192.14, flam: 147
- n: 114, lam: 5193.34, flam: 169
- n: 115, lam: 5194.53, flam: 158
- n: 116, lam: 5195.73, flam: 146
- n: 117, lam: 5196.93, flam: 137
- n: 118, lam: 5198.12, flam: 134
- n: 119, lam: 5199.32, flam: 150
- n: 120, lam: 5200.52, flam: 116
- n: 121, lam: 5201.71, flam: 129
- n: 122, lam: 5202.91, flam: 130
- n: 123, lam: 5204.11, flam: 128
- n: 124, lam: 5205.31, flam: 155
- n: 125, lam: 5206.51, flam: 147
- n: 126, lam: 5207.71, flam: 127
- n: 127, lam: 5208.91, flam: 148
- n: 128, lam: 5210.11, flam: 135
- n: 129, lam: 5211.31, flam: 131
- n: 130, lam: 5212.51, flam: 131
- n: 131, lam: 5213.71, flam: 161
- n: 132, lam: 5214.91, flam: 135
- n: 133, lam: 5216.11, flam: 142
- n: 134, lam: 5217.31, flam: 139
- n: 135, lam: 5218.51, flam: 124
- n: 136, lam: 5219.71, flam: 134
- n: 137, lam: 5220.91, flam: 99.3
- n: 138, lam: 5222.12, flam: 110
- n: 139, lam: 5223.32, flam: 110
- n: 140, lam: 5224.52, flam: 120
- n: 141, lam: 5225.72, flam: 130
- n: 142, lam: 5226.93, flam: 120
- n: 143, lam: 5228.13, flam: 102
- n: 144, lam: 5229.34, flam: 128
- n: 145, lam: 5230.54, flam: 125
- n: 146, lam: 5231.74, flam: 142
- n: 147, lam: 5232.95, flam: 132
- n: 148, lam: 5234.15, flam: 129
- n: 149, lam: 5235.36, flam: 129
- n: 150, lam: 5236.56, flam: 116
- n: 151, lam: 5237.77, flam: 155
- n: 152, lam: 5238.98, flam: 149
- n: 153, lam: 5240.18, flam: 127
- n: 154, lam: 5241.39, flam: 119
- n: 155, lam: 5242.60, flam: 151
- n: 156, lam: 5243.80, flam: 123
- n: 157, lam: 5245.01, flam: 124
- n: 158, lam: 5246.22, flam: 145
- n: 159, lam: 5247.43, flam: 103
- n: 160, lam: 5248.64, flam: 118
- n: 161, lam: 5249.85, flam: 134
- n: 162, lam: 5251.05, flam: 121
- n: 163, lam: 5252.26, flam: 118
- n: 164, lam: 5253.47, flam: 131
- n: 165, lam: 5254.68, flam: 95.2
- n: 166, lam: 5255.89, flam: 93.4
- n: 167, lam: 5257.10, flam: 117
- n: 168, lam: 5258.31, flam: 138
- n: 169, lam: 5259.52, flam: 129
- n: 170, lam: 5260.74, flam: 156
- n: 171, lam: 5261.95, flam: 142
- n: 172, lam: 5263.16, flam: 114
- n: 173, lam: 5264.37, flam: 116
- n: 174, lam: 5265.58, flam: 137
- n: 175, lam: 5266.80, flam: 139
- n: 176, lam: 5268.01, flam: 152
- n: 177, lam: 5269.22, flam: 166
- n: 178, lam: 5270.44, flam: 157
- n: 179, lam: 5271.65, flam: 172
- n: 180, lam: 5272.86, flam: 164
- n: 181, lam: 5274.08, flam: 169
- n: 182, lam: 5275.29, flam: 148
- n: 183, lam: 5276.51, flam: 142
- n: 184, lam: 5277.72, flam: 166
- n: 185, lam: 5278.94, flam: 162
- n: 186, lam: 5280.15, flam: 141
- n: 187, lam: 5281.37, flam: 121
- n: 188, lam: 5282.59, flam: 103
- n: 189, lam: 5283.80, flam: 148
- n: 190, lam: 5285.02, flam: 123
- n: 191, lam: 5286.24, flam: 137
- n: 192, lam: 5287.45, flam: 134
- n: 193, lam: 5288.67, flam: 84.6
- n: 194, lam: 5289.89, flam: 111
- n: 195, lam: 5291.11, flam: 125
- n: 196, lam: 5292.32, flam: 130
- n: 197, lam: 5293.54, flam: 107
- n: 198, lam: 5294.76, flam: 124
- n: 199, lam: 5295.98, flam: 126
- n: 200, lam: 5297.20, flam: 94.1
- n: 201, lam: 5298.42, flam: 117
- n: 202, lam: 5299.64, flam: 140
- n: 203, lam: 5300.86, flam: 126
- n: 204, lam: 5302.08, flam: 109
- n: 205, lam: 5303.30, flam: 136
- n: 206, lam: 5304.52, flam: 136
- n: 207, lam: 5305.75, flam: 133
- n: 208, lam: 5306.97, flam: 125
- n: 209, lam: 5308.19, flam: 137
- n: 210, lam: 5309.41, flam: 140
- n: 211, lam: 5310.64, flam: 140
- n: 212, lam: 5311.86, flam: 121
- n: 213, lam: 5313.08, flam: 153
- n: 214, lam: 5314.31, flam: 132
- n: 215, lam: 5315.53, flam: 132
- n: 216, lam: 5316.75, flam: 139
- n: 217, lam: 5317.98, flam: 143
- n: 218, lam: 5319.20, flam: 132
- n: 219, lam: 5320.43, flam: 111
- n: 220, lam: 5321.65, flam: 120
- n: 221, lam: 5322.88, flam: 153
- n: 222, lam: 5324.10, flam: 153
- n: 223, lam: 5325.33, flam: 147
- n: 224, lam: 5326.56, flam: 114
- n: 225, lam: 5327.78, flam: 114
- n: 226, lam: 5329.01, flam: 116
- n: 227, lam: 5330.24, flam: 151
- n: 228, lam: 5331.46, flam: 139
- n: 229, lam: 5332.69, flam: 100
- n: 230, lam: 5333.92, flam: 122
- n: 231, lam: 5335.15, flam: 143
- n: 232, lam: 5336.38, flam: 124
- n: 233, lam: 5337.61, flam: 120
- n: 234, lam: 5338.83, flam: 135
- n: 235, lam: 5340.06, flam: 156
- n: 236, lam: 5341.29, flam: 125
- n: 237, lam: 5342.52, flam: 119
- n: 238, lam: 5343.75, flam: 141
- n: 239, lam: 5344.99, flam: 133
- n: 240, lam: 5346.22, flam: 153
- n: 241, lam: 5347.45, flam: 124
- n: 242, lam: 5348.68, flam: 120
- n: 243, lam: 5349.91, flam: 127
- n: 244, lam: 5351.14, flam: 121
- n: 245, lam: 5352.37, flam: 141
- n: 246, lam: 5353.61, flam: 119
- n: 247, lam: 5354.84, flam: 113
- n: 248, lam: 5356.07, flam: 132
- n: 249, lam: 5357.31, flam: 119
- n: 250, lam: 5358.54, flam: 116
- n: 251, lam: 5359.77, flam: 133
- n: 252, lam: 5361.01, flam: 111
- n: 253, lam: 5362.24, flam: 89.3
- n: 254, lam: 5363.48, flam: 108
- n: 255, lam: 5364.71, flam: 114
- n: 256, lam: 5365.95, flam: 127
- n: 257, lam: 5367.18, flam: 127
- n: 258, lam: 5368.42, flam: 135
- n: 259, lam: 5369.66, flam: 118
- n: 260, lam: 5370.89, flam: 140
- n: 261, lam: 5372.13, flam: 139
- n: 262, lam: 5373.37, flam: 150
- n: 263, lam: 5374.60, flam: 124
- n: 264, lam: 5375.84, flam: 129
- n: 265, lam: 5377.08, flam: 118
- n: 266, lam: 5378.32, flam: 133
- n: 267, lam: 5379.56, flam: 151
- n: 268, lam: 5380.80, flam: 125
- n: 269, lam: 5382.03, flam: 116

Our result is 1.75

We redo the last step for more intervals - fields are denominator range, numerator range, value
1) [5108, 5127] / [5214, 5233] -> 2.15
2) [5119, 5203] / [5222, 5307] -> 1.07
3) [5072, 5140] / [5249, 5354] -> 1.77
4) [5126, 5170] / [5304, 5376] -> 1.10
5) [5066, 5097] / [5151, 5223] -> 2.14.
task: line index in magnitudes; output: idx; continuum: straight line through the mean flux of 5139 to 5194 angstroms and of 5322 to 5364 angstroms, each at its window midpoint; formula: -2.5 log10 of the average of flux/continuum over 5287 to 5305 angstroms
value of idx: 0.08 mag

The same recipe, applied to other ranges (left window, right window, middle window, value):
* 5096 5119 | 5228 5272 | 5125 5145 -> -0.090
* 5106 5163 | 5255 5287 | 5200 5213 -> -0.134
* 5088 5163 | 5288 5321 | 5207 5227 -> -0.173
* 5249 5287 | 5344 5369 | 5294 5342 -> -0.007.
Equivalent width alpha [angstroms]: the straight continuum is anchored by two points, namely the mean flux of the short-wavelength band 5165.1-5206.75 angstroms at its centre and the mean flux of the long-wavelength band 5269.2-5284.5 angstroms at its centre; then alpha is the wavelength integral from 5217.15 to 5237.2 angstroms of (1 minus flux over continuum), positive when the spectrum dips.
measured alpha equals 3.2 angstroms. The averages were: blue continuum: 142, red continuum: 150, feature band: 123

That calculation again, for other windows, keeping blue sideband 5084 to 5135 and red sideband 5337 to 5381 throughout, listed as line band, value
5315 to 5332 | -1.8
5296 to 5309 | -1.1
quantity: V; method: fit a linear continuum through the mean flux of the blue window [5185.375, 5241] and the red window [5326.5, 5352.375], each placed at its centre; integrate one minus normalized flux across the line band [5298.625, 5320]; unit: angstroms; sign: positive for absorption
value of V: -0.5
